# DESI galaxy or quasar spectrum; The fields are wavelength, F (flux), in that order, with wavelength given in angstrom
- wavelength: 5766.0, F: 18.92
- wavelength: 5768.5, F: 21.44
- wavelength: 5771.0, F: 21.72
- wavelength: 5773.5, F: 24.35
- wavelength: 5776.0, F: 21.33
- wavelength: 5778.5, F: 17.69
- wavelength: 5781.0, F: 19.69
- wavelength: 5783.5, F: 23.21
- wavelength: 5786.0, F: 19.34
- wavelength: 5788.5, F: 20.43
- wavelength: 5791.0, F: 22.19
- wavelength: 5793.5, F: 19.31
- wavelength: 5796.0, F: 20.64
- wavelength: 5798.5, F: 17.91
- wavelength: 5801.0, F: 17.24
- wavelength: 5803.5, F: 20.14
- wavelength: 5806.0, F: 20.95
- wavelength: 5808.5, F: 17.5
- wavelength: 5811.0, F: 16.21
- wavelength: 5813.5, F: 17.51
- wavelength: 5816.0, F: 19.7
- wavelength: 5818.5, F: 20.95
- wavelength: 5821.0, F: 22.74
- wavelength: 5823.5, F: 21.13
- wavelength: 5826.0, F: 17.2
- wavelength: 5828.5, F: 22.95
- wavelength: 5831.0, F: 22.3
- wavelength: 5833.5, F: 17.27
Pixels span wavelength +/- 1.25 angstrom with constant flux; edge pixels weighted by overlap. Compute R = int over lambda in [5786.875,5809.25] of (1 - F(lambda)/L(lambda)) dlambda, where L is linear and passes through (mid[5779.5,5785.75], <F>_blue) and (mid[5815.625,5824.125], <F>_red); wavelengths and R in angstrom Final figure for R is 1.5 angstrom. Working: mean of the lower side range 21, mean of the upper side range 21.3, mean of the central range 19.6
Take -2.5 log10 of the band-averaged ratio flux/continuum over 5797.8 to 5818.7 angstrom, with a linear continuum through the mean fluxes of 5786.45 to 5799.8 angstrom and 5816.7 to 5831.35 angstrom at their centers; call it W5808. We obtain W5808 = 0.11 mag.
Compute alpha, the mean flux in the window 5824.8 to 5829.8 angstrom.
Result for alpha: 20.1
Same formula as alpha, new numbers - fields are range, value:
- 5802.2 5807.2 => 20.5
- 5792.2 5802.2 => 18.8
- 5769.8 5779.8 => 21.3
